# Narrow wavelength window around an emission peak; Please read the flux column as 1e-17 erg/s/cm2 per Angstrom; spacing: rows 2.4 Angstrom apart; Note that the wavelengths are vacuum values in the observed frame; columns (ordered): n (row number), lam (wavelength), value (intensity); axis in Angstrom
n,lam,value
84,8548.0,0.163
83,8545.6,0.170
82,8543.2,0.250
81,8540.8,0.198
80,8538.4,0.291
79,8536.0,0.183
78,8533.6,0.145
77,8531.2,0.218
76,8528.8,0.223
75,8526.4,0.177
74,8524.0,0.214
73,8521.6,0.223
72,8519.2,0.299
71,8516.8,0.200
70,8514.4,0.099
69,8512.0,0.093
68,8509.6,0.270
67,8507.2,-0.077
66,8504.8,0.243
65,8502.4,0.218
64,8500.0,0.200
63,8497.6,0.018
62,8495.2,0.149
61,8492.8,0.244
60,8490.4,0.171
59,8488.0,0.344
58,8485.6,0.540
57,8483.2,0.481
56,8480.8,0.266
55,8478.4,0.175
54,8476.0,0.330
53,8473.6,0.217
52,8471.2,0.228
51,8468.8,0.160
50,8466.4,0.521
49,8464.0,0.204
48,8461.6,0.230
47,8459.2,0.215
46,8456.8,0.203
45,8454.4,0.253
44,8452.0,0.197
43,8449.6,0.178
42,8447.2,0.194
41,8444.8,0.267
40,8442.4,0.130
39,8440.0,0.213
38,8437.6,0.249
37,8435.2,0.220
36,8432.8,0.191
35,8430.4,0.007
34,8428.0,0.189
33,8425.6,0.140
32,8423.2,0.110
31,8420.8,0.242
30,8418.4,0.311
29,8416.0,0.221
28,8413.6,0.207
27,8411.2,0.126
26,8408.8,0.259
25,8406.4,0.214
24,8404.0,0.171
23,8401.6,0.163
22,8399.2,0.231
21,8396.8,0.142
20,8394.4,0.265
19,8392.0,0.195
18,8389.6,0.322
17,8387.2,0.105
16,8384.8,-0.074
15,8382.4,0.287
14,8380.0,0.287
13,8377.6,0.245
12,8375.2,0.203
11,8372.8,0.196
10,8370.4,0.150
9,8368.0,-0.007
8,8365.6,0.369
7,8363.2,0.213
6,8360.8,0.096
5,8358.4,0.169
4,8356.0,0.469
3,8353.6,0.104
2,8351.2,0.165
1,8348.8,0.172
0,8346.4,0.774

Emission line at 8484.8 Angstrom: H-gamma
